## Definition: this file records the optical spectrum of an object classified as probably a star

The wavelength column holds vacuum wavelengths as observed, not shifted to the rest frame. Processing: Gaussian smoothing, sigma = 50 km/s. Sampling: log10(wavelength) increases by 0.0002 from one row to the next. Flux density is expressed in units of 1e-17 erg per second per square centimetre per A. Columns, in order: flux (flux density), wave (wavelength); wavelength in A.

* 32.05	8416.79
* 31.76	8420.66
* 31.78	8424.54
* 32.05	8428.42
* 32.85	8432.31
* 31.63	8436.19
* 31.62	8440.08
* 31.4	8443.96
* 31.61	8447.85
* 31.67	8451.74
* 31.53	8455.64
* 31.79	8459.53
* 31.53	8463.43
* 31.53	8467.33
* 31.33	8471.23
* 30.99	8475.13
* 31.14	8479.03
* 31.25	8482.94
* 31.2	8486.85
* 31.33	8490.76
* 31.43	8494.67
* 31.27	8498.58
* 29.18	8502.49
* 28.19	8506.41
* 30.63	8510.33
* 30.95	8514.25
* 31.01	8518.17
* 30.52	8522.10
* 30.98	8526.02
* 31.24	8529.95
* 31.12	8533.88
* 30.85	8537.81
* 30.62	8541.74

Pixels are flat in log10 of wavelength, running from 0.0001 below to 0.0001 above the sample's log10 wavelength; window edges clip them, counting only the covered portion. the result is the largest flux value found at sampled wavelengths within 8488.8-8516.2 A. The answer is 31.43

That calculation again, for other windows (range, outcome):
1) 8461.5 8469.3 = 31.53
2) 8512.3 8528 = 31.01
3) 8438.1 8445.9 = 31.62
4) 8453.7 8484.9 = 31.79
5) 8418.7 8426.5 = 31.78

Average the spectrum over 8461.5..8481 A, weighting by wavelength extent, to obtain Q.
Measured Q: 31.3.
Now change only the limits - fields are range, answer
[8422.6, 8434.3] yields 32.2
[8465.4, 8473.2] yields 31.4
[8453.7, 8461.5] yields 31.7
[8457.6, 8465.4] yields 31.6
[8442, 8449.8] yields 31.5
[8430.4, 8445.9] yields 31.9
